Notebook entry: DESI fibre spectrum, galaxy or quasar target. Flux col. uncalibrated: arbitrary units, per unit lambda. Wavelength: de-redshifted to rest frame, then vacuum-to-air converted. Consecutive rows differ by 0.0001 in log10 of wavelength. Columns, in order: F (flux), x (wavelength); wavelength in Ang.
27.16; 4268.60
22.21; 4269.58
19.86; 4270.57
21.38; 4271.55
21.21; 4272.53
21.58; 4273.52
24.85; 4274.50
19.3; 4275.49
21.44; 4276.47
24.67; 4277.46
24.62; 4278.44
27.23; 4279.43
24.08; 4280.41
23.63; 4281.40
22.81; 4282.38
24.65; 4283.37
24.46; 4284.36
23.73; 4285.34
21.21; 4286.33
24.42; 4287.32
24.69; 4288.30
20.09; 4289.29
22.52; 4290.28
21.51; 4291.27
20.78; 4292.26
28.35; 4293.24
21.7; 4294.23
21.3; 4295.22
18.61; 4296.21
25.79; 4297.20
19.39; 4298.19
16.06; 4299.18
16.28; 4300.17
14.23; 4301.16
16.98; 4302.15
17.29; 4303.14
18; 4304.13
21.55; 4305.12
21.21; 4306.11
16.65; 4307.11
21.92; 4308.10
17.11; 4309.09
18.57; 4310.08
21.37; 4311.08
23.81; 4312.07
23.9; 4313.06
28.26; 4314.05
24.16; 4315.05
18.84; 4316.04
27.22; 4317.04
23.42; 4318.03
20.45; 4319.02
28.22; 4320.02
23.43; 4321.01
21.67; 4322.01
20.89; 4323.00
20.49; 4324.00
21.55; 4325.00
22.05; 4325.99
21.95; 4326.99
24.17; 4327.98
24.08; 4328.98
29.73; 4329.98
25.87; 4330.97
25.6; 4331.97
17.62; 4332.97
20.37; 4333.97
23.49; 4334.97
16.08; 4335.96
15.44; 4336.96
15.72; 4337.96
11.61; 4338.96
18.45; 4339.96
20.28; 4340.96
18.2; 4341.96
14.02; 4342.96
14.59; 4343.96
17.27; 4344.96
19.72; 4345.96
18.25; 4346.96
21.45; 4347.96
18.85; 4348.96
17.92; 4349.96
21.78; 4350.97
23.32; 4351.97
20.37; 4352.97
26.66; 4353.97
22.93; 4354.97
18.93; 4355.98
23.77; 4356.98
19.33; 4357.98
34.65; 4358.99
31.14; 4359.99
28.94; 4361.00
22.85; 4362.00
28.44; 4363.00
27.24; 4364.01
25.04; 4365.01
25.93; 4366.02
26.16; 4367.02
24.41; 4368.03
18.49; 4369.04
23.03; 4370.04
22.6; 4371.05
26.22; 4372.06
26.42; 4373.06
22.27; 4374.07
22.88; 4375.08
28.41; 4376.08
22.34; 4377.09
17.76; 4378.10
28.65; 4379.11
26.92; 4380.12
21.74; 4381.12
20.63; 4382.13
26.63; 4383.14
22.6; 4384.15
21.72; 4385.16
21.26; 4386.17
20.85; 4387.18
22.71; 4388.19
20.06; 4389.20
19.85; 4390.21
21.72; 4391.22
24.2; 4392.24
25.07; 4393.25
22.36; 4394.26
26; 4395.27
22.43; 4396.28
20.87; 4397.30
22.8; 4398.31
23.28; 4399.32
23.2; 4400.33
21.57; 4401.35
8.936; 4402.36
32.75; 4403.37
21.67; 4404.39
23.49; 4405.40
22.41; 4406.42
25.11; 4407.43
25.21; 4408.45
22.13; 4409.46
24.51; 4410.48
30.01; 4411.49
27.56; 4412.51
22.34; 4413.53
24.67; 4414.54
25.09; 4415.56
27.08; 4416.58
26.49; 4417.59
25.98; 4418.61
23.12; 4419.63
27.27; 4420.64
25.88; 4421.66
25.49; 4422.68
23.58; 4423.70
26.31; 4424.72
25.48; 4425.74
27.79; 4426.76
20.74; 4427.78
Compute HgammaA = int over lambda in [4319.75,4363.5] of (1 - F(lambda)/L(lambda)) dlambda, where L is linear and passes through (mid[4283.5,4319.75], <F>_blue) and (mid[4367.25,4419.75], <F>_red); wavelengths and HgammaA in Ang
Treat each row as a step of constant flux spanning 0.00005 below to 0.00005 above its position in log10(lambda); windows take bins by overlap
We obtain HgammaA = 1.3 Ang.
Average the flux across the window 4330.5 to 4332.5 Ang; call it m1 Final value 25.6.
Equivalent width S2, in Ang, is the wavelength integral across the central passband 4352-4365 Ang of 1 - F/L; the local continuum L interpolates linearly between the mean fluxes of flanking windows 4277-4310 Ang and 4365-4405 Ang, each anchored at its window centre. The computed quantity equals -1.6 Ang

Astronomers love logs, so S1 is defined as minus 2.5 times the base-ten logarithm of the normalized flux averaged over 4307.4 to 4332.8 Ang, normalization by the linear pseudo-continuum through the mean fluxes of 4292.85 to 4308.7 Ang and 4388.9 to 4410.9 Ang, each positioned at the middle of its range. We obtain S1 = -0.14 mag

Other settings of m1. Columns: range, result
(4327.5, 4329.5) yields 24.1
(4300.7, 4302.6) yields 15.6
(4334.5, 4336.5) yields 19.7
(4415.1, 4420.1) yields 25.6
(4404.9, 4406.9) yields 22.9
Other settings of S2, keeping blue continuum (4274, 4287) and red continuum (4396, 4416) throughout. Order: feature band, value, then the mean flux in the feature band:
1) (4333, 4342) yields 2.2 Ang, 17.7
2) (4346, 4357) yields 1.1 Ang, 21.1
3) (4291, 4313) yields 3.3 Ang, 20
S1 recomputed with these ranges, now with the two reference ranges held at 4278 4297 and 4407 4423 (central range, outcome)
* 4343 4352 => 0.281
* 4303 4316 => 0.123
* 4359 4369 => -0.090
